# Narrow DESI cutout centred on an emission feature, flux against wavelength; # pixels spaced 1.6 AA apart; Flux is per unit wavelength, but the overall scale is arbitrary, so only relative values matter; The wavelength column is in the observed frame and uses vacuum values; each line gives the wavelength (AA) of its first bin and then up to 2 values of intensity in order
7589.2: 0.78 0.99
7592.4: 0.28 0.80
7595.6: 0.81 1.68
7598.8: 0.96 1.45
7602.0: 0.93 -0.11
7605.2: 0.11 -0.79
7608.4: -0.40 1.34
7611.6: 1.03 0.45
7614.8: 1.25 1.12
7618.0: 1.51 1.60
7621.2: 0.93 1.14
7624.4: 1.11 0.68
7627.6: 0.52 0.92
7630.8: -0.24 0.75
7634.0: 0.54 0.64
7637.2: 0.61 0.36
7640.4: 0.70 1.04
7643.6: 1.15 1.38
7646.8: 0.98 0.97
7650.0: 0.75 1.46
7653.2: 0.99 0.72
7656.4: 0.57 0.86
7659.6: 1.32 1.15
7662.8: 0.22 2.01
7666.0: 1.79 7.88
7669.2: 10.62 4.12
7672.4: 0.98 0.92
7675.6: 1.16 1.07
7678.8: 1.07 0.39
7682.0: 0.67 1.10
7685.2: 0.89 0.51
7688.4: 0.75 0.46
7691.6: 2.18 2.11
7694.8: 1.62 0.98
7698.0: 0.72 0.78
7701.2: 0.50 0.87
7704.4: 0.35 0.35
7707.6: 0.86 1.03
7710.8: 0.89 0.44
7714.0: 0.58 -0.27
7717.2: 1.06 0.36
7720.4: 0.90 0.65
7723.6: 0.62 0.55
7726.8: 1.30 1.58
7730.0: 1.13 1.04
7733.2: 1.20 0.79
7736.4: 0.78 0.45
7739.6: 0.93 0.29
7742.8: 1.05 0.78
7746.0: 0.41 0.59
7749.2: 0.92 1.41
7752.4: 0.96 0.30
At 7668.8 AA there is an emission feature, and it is H-alpha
